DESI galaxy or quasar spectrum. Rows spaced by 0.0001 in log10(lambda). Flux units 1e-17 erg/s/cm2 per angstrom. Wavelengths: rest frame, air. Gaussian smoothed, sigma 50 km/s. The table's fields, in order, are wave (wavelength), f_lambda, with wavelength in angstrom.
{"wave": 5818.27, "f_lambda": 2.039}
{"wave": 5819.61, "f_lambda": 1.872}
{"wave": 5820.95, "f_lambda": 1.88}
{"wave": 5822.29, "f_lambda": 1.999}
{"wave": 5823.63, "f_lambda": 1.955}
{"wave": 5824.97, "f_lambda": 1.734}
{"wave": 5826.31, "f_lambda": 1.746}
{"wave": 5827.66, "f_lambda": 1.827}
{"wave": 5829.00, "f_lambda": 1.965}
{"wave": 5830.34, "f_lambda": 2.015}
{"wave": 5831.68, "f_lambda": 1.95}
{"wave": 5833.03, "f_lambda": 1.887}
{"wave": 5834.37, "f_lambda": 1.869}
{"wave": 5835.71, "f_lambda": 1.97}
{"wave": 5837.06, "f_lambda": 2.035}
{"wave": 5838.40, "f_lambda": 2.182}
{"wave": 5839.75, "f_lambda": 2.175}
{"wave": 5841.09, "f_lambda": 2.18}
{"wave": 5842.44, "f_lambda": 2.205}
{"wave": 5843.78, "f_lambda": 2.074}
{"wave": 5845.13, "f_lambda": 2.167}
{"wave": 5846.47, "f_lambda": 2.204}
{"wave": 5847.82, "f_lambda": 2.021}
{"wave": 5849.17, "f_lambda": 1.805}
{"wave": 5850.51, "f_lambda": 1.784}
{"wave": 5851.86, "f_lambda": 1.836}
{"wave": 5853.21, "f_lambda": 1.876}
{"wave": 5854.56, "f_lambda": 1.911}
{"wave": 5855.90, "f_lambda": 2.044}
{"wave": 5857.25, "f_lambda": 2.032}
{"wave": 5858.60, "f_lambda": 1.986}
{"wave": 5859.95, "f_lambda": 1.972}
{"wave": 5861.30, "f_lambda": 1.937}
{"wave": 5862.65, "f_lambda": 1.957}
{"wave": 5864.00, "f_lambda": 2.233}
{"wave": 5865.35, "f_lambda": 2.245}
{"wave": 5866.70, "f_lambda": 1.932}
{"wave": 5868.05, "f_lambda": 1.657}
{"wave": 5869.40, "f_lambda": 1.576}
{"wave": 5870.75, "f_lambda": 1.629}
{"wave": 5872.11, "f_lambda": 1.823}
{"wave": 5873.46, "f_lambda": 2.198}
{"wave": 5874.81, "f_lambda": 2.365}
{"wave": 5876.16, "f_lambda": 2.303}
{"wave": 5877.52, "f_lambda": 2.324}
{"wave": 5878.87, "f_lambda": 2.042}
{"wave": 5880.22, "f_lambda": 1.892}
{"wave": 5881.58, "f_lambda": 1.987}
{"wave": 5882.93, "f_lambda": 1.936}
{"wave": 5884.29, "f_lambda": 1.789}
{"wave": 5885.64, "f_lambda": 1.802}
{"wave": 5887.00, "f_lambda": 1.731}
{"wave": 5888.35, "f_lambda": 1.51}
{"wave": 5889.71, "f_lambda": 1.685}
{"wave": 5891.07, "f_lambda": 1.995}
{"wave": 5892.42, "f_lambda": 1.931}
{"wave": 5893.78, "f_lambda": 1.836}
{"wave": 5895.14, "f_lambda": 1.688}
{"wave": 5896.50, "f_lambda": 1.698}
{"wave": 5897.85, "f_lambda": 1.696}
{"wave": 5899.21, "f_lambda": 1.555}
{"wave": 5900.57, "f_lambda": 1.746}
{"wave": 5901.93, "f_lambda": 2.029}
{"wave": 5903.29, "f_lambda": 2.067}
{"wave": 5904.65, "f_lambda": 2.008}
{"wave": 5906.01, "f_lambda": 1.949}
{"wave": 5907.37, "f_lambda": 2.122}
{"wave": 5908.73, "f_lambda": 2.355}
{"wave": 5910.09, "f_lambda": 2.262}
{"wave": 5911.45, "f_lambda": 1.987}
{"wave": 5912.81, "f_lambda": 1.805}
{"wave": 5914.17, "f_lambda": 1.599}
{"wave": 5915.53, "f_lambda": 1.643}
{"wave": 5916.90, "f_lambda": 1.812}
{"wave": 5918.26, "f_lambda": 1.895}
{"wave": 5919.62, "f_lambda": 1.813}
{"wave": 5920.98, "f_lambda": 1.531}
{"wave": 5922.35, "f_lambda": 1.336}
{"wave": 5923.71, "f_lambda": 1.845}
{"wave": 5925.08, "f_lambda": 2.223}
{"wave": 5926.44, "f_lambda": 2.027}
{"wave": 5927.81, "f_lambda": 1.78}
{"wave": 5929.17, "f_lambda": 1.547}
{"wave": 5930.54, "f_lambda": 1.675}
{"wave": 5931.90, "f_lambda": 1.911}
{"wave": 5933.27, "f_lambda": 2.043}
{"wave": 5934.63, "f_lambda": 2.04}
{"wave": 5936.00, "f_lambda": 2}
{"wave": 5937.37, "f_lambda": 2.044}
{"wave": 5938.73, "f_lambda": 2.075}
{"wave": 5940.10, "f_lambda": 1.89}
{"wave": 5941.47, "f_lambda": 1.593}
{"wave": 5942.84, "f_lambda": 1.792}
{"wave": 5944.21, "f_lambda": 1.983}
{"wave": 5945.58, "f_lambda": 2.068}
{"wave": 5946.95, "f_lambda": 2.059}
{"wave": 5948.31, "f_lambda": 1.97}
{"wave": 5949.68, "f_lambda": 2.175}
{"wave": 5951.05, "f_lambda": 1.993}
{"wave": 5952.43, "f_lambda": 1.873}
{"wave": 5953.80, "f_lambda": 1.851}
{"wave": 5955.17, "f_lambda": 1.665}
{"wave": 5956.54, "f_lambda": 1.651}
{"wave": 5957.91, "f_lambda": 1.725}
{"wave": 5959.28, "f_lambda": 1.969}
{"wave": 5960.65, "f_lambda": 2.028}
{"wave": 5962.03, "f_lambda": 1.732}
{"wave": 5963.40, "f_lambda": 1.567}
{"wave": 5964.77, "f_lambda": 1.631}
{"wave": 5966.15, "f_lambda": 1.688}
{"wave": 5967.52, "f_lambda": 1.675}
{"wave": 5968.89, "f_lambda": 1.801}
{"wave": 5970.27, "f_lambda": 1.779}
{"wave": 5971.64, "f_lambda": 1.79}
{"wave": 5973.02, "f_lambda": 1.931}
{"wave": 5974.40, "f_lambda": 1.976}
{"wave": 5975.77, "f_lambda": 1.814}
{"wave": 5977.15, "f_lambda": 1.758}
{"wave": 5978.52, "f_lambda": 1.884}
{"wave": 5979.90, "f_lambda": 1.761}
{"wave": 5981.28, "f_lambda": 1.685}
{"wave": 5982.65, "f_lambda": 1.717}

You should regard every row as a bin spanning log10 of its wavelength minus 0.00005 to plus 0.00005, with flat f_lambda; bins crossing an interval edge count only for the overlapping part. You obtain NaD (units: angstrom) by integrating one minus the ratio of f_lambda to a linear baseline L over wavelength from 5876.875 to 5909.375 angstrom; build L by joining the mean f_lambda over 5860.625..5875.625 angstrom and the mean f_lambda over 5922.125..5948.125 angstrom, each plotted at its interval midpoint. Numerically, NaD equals 0.9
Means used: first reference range 1.96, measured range 1.89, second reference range 1.9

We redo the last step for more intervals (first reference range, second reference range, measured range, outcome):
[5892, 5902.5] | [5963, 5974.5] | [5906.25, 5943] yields -2.5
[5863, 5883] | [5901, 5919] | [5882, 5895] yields 1.2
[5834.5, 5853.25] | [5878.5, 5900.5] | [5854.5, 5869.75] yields -0.2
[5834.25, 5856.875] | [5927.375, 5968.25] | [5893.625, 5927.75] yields 1.0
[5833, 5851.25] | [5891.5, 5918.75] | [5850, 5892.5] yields 0.8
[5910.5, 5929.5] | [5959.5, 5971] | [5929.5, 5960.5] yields -2.5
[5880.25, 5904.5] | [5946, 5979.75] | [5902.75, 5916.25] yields -1.2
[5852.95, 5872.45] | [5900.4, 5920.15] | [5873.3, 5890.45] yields -0.2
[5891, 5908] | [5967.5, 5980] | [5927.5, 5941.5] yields -0.3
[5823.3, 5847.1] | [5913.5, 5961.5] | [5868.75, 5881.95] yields -0.4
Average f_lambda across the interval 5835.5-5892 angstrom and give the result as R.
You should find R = 1.98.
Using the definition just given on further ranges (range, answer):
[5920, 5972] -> 1.84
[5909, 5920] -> 1.87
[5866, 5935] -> 1.87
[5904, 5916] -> 1.98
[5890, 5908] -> 1.87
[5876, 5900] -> 1.84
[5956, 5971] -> 1.75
